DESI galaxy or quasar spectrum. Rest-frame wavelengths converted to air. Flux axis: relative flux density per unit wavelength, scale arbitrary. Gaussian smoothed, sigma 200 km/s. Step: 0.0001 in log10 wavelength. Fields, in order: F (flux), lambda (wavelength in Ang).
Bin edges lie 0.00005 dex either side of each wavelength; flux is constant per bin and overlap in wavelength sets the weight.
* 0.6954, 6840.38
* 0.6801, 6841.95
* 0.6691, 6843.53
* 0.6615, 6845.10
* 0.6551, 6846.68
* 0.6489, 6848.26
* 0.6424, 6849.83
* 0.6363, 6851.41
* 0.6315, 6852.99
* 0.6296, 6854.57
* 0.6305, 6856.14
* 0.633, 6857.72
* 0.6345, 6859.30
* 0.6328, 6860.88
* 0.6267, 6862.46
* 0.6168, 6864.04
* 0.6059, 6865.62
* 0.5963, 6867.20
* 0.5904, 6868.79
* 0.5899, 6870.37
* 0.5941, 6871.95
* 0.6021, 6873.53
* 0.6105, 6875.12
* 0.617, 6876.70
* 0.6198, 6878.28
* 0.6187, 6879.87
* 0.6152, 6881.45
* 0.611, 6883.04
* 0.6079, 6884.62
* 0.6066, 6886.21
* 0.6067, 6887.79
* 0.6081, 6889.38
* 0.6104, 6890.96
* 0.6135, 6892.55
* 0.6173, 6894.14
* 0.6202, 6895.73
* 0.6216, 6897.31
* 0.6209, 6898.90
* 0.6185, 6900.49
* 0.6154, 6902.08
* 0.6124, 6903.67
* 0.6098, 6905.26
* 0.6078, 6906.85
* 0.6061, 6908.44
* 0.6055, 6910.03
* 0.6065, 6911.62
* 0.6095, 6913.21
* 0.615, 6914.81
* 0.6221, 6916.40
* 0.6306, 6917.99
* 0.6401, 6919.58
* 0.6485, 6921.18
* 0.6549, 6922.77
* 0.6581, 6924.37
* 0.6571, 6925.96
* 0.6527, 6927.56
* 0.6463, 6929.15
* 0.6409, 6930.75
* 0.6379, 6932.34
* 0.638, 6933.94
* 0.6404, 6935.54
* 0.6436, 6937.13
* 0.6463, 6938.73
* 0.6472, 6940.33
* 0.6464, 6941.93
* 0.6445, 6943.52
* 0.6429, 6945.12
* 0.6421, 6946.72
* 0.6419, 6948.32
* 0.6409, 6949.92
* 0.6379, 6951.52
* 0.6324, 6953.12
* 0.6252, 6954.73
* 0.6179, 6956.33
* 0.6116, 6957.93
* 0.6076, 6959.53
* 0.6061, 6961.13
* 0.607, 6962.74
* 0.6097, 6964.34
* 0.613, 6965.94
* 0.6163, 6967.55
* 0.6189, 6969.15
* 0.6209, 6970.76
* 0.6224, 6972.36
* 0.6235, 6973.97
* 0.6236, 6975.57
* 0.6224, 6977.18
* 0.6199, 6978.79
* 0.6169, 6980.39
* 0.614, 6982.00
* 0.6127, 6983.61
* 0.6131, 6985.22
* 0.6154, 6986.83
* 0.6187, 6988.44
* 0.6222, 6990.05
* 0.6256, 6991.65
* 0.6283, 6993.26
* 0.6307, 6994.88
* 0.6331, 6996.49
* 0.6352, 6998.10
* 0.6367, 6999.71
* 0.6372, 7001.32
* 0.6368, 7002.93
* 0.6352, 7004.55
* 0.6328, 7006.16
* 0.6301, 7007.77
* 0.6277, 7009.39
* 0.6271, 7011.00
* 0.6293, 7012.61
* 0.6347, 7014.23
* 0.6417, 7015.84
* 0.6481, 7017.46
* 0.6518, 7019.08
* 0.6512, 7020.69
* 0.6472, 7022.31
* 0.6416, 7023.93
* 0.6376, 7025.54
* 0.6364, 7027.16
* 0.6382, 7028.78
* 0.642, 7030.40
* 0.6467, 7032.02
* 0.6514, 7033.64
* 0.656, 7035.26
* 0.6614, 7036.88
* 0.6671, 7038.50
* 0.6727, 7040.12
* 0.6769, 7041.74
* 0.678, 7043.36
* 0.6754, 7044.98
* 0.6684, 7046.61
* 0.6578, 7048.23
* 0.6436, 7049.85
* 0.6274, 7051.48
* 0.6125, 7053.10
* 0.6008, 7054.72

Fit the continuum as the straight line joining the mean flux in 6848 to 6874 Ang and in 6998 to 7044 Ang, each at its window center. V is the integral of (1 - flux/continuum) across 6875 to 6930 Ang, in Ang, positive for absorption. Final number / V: 0.4 Ang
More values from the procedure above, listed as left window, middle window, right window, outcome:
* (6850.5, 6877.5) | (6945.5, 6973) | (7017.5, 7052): 0.65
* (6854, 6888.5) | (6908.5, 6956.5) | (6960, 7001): -1.52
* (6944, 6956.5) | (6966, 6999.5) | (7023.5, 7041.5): 1.05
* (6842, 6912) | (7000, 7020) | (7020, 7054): 0.32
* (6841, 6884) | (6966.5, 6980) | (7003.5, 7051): 0.43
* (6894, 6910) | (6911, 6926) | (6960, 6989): -0.45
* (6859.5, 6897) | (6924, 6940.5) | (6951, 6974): -0.83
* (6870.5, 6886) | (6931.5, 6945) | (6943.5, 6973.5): -0.50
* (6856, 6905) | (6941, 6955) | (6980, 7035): -0.36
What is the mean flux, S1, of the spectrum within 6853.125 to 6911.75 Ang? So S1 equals 0.614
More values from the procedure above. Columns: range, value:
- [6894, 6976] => 0.628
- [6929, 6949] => 0.643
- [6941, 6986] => 0.623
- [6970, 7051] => 0.638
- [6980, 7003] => 0.625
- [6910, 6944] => 0.639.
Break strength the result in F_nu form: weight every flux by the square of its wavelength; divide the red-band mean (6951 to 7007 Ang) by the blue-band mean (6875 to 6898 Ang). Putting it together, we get 1.04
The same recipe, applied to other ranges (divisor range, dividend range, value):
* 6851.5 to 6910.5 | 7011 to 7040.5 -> 1.10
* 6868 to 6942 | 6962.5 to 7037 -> 1.04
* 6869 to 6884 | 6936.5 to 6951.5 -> 1.08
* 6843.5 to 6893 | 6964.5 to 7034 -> 1.06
